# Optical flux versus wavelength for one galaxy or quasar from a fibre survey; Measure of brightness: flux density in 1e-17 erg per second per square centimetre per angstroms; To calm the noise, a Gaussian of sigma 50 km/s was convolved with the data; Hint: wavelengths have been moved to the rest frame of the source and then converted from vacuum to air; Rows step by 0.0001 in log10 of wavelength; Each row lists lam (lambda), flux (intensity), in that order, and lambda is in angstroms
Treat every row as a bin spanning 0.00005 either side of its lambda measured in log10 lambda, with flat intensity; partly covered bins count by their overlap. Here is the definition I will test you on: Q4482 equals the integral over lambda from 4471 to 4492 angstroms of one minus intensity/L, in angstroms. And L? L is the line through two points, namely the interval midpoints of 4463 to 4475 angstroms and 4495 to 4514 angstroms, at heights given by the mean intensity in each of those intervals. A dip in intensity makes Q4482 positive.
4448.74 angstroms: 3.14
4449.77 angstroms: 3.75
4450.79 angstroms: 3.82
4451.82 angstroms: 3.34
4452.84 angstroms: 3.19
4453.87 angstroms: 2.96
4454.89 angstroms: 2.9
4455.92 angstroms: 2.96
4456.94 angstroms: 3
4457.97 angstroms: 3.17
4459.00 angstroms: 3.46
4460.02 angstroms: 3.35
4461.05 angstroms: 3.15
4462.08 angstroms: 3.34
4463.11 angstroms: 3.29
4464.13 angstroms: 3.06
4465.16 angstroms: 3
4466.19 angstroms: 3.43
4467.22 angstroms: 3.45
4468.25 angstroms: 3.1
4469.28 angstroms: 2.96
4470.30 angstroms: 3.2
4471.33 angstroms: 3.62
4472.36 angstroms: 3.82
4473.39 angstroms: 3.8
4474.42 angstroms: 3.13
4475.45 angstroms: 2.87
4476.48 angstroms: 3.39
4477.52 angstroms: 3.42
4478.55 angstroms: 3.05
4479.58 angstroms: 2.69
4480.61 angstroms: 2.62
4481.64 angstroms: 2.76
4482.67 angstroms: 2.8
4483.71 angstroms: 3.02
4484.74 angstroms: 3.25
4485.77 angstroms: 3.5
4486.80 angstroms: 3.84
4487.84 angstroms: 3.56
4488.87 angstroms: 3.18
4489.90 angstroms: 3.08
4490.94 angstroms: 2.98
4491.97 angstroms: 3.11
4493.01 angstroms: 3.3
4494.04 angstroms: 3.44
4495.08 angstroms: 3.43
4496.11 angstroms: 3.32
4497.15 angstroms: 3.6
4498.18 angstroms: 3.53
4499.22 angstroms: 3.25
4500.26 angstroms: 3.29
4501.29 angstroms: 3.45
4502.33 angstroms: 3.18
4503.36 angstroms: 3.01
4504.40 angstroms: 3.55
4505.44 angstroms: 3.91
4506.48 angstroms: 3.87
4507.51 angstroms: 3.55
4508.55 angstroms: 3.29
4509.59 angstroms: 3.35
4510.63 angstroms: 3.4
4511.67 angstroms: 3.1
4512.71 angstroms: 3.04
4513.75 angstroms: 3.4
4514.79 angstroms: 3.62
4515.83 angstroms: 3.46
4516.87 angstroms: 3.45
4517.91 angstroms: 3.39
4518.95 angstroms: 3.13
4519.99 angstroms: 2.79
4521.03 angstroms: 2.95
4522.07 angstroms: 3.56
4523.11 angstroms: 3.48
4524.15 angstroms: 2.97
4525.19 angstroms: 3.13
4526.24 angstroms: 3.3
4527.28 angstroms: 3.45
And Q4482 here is 0.8 angstroms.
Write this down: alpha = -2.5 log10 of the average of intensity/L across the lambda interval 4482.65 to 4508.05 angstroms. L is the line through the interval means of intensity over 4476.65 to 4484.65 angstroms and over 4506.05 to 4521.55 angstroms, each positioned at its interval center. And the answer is -0.09 mag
